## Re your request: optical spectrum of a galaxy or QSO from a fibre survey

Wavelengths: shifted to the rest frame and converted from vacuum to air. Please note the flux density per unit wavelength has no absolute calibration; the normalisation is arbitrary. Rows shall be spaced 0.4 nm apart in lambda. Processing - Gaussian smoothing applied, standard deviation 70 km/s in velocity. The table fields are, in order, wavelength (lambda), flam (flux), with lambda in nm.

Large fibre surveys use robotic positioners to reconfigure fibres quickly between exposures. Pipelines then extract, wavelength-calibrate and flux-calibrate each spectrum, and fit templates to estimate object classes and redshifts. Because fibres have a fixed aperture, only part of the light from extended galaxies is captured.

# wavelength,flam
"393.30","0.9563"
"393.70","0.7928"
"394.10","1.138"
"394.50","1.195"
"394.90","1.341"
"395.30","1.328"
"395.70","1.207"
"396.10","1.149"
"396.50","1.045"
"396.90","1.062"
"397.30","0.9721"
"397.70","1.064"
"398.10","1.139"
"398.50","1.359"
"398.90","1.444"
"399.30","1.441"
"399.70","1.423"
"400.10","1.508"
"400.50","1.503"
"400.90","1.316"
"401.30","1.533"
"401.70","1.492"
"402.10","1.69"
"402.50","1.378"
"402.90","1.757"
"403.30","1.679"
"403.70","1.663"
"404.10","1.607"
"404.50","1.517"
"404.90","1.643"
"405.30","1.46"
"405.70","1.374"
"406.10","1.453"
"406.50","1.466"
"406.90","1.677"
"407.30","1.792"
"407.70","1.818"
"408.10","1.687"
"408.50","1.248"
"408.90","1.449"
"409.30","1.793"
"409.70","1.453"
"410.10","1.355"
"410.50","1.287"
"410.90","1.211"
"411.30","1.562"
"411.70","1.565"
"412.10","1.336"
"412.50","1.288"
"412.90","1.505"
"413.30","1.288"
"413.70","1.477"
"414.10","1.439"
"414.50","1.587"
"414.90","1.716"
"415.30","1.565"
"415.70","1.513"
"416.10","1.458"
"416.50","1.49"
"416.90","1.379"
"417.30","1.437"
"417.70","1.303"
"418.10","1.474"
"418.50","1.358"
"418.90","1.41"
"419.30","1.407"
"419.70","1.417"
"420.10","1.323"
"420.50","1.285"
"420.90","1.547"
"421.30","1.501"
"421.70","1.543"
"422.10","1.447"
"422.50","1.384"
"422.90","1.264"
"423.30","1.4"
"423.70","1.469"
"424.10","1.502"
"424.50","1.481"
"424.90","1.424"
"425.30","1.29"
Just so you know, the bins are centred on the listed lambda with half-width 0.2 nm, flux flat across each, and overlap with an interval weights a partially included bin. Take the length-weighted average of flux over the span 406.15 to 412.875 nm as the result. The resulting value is 1.5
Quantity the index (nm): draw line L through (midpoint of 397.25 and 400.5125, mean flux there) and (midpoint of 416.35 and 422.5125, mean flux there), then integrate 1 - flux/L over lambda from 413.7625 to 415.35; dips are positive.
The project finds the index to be -0.20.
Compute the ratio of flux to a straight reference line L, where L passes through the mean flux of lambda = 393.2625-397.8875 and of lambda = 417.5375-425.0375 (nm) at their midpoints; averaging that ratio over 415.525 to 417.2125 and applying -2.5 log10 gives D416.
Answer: -0.08 mag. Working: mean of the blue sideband 1.11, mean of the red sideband 1.42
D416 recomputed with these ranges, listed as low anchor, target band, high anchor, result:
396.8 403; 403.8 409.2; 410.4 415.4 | -0.11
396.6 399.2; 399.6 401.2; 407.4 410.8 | -0.15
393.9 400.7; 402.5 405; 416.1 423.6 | -0.24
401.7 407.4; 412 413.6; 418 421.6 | 0.10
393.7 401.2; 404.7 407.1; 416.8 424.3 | -0.16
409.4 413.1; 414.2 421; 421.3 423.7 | -0.03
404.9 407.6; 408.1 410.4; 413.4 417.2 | 0.05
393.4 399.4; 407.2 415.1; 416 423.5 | -0.13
